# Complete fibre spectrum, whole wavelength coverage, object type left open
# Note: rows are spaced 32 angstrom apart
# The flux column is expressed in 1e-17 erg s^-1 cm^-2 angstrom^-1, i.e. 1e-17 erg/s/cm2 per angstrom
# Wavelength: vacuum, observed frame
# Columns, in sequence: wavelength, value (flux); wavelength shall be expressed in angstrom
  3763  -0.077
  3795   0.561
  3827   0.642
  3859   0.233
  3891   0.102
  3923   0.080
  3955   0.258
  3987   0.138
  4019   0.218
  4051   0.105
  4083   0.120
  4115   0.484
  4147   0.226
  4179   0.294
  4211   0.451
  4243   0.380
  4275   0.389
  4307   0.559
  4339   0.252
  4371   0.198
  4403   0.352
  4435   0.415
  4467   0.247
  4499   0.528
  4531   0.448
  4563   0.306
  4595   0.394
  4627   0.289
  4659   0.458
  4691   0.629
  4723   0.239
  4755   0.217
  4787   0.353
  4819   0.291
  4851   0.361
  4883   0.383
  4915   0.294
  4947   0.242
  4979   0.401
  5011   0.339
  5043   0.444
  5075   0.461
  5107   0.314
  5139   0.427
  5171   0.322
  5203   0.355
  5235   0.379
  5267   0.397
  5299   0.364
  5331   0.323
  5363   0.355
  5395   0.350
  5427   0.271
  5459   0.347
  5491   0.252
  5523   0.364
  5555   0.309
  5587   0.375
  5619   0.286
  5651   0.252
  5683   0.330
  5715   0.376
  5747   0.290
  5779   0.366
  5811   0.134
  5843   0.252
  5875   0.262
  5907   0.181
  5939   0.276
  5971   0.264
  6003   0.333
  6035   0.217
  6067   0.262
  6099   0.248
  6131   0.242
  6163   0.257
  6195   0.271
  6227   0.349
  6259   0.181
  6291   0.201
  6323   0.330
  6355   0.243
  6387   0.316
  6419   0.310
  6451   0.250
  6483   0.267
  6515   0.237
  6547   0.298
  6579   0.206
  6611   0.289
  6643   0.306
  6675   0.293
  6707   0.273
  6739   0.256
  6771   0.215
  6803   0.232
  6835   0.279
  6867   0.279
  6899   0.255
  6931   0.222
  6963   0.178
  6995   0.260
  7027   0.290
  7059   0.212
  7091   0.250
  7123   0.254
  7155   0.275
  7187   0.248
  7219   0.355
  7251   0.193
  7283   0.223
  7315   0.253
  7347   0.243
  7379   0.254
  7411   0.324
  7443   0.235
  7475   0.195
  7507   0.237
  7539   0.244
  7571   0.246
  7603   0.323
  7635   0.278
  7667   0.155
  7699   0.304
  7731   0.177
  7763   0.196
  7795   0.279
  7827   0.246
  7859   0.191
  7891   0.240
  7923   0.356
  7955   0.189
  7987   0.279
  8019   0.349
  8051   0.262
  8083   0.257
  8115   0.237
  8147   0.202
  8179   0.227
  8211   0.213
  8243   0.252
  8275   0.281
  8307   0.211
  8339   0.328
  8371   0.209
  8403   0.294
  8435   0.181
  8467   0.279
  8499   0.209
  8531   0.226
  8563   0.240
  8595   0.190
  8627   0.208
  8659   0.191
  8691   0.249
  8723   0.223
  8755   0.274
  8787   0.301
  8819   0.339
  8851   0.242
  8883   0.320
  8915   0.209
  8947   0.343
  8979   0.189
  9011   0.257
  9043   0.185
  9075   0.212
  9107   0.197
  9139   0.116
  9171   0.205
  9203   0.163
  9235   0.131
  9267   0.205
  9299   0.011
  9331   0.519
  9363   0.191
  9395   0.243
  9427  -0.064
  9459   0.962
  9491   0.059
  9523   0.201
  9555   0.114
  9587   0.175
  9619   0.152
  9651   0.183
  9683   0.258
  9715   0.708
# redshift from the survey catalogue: 0.10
